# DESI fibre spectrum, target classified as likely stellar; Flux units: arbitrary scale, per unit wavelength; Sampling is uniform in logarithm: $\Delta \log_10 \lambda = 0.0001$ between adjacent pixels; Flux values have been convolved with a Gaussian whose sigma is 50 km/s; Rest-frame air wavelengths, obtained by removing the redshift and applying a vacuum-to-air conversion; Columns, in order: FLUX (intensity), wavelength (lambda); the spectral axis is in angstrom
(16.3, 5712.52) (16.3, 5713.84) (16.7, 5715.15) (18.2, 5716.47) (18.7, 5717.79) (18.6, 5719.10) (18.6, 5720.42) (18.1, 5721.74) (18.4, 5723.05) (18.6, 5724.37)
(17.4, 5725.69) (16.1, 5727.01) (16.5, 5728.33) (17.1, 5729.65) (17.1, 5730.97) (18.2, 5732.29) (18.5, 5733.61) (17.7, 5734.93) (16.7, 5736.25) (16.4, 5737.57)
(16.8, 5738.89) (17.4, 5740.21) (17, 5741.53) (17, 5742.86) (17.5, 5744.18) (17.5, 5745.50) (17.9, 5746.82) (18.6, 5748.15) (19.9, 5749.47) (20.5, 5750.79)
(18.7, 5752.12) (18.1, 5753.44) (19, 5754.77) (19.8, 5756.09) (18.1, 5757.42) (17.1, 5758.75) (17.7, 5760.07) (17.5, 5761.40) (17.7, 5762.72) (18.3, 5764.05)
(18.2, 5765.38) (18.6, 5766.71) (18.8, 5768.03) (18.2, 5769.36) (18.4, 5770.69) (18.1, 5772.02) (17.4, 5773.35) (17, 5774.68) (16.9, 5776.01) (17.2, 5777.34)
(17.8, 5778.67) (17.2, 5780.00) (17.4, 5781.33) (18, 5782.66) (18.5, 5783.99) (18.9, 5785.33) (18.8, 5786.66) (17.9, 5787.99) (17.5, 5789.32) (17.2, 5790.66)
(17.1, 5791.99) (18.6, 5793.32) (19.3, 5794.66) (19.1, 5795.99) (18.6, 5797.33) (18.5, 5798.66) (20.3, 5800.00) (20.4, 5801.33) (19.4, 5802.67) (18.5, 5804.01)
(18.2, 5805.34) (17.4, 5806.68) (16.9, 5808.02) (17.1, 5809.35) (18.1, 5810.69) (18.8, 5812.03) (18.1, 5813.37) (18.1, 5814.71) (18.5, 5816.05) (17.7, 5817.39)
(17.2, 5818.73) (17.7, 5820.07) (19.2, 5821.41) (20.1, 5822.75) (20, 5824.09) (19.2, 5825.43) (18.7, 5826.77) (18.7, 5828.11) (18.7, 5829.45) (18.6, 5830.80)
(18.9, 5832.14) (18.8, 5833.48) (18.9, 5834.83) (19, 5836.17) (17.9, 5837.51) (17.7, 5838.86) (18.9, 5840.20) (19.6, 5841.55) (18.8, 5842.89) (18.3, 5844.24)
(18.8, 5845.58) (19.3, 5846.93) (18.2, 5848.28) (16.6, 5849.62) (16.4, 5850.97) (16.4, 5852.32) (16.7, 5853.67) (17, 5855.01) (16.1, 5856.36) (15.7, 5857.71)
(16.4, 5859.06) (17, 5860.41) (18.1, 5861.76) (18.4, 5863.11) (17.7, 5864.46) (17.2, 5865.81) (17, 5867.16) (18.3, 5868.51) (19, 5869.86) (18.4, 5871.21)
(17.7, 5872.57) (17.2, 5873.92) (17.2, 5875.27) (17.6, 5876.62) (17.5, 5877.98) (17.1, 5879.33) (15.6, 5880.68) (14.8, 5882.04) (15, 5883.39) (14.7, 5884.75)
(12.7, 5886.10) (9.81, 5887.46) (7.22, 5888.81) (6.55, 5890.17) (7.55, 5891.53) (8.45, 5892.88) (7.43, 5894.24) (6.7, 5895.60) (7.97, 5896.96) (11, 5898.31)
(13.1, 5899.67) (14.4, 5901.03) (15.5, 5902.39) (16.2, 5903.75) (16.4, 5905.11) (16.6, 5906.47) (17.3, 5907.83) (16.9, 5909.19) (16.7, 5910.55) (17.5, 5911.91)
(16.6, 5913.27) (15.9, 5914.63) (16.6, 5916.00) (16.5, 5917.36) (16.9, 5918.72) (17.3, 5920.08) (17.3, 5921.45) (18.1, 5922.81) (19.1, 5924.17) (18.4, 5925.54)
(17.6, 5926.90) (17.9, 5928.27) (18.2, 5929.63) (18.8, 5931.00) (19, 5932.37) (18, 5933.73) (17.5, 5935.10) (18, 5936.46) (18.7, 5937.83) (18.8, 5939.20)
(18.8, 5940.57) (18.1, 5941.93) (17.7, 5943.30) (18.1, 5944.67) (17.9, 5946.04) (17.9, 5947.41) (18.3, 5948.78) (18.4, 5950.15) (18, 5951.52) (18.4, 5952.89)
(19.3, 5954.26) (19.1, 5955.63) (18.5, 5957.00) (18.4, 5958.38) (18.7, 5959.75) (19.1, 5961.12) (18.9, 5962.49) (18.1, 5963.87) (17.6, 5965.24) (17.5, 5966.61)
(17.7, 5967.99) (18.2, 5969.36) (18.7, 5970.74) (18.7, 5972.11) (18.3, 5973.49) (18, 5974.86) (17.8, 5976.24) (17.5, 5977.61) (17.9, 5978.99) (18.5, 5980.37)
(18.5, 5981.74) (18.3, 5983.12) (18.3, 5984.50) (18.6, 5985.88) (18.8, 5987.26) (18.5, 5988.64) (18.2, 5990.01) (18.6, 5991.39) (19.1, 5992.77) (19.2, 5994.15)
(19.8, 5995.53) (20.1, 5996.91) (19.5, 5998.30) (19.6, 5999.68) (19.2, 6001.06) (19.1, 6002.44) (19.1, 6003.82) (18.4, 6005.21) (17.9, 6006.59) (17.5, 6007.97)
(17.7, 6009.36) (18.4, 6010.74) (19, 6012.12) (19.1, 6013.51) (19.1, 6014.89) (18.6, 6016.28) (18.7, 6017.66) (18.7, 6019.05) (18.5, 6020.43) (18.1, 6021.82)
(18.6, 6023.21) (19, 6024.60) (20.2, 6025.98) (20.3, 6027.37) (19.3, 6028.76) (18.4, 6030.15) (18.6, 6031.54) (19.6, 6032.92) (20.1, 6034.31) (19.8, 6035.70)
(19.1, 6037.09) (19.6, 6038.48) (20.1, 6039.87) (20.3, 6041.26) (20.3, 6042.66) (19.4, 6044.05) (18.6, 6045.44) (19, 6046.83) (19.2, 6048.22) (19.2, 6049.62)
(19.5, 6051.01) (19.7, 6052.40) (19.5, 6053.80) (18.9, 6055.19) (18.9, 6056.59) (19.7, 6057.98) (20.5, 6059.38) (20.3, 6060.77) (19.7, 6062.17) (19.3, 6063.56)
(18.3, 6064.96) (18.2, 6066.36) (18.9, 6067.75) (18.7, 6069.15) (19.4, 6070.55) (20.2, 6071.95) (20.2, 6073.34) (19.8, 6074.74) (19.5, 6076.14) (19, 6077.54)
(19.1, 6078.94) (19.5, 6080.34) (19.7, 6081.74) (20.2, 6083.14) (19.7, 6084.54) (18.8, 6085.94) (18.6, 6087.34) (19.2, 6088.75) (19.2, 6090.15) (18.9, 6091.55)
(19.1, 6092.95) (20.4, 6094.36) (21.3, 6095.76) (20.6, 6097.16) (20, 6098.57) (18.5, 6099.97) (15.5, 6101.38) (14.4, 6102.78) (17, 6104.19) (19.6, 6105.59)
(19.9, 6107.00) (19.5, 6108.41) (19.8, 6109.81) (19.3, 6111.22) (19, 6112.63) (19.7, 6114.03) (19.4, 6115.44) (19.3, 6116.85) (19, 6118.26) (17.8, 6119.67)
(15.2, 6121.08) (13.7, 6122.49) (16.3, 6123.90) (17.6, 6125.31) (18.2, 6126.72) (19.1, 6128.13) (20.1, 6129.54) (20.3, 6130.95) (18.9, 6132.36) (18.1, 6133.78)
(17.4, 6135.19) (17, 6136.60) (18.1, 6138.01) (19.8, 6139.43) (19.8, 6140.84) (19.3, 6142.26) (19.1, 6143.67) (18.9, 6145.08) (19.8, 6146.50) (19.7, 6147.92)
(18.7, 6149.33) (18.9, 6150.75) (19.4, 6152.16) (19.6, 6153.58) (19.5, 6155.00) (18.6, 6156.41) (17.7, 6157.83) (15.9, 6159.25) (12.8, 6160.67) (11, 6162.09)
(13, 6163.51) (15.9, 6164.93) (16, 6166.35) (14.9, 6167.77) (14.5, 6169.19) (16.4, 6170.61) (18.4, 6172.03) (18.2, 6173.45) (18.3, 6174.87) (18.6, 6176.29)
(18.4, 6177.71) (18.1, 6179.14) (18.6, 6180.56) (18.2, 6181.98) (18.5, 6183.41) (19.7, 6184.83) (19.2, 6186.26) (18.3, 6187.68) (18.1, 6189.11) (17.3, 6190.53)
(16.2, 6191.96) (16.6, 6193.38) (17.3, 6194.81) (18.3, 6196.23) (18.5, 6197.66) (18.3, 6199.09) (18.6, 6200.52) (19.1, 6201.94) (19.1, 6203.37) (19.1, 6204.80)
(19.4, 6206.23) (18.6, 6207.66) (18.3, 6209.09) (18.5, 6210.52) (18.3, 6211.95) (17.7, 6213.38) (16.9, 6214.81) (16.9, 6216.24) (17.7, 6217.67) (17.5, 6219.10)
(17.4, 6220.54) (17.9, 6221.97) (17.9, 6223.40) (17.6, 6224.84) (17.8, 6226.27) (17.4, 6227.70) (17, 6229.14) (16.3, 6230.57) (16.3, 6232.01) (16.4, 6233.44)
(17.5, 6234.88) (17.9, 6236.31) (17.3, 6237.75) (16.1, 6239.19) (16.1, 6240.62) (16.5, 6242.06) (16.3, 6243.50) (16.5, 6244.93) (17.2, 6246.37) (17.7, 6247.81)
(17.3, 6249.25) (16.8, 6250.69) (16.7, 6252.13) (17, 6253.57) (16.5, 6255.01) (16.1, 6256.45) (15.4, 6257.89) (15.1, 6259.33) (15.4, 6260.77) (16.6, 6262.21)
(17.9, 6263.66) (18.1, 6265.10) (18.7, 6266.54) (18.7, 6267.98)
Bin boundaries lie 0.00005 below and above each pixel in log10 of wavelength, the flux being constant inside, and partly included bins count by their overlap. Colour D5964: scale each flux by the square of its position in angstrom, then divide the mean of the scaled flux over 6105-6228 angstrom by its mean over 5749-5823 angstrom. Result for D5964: 1.1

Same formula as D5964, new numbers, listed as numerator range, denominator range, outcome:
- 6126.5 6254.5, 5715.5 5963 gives 1.15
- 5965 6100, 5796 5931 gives 1.21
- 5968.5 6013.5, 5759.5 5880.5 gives 1.09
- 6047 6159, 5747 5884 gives 1.16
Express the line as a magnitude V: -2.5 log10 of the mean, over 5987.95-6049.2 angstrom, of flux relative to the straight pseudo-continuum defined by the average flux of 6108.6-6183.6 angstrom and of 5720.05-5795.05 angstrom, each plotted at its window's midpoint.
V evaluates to -0.070 mag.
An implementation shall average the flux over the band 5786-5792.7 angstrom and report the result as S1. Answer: 17.7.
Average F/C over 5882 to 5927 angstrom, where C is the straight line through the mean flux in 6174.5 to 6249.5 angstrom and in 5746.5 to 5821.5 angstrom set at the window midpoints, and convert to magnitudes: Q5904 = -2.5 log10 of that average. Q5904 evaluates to 0.27 mag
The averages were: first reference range 18.2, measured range 14.1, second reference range 17.7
